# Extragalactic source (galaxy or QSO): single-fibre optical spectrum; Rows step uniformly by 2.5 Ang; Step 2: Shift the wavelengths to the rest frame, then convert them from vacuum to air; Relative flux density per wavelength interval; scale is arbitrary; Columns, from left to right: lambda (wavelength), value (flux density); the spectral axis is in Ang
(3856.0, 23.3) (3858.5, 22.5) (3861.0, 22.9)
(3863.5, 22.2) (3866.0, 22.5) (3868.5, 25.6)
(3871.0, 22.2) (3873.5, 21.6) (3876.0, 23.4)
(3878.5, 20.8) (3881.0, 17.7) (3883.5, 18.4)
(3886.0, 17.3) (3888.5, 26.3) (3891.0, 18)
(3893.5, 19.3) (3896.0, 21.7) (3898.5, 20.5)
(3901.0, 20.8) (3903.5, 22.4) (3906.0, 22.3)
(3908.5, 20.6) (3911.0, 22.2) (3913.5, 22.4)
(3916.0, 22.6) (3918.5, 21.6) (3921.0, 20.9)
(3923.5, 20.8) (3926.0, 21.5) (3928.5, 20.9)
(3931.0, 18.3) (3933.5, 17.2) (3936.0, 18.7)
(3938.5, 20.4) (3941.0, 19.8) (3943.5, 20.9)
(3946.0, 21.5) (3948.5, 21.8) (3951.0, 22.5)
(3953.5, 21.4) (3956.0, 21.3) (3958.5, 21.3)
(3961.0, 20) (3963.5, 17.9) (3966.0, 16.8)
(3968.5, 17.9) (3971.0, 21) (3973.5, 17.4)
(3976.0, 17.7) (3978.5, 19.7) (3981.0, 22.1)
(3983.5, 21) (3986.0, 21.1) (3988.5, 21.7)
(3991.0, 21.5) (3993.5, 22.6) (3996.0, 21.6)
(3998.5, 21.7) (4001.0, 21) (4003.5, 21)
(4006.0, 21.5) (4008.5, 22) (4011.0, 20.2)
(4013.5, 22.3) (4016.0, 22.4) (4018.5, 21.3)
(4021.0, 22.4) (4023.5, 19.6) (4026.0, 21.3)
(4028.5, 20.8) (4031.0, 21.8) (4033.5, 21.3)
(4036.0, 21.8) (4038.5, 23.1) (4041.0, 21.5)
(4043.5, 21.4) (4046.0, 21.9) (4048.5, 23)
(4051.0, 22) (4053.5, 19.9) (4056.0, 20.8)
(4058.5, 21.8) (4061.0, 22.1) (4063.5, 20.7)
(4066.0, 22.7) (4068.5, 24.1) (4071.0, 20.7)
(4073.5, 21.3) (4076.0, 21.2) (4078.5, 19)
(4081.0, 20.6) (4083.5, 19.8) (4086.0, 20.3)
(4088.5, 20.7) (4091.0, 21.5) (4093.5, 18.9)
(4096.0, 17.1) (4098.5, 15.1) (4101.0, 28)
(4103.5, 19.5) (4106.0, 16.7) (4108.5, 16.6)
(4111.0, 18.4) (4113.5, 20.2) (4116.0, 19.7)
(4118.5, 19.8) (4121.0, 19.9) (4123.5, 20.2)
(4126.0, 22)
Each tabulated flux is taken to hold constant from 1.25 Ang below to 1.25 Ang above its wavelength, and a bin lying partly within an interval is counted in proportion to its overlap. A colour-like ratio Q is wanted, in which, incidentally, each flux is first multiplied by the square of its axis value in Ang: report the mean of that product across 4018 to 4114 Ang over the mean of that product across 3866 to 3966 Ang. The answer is 1.1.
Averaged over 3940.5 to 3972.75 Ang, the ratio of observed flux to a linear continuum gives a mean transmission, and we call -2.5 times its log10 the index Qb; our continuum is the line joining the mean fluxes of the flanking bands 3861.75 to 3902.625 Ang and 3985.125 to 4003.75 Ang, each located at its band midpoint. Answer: 0.060 mag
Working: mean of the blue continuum 21.2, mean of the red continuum 21.6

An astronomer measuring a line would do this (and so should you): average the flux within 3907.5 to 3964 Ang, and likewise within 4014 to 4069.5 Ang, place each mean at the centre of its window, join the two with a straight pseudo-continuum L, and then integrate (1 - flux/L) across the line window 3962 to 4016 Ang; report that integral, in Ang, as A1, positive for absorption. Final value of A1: 1.88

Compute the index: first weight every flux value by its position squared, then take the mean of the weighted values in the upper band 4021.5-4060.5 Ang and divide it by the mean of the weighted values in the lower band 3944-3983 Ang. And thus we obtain 1.11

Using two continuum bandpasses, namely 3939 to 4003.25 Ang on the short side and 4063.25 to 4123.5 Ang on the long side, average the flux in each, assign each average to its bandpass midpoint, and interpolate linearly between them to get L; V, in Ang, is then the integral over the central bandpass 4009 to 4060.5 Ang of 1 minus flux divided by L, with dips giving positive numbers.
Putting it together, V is -3.14 Ang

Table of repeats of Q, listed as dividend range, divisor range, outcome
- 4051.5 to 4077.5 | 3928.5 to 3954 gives 1.13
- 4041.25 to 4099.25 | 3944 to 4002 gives 1.06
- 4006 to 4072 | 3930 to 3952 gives 1.13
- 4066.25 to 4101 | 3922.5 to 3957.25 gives 1.07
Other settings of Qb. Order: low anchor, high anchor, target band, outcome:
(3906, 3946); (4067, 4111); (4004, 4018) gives -0.07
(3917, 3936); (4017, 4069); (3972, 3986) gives 0.06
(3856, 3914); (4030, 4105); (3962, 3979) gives 0.16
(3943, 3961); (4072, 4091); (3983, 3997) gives -0.02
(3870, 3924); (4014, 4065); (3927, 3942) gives 0.11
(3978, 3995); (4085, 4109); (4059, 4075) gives -0.10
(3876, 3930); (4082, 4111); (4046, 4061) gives -0.10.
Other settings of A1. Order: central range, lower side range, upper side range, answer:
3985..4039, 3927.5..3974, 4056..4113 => -3.9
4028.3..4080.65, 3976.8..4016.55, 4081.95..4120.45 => -3.1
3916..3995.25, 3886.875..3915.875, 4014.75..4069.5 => 4.5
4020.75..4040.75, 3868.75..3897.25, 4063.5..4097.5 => -0.8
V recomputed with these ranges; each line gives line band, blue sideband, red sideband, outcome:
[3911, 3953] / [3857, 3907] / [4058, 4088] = 1.1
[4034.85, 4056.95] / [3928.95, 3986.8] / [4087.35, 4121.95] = -2.4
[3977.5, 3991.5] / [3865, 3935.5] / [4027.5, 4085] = 0.0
